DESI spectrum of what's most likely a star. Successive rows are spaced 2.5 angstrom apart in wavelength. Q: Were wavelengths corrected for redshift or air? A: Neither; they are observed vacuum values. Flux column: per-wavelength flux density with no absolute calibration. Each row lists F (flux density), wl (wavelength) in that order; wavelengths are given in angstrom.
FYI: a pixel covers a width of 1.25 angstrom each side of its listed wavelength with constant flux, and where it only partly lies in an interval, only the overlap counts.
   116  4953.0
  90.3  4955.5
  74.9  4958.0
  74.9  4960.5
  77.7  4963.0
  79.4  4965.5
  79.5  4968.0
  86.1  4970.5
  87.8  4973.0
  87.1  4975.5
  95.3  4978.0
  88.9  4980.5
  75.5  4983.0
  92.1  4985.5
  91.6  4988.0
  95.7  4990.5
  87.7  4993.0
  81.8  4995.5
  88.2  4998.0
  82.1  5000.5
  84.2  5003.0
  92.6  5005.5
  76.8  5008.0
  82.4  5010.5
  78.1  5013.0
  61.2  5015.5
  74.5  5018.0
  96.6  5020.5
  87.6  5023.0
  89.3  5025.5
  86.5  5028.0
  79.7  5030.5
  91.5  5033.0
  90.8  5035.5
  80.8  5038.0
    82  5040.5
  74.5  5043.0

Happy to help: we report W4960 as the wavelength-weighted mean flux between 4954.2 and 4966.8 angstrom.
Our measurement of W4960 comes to 79.6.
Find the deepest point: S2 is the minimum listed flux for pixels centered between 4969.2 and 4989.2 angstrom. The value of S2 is 75.5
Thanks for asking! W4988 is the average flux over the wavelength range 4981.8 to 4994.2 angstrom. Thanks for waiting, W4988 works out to 88.6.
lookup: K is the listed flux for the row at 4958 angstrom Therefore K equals 74.9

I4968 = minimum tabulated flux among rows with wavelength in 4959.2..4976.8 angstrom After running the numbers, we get 74.9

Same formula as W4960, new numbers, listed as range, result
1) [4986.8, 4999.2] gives 89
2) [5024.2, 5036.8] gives 87.5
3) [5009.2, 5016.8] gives 73.9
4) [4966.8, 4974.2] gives 84.5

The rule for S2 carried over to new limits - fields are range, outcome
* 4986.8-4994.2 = 87.7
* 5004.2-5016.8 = 61.2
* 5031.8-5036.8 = 90.8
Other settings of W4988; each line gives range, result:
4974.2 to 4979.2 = 91.1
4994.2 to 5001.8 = 84.1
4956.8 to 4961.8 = 74.9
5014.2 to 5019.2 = 67.9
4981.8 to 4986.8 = 84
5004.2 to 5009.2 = 84.8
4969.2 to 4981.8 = 88.9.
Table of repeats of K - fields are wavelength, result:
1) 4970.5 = 86.1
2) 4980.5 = 88.9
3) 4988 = 91.6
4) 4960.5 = 74.9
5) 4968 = 79.5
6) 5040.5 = 82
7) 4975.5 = 87.1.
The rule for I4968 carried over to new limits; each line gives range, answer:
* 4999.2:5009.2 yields 76.8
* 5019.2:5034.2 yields 79.7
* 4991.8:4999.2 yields 81.8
